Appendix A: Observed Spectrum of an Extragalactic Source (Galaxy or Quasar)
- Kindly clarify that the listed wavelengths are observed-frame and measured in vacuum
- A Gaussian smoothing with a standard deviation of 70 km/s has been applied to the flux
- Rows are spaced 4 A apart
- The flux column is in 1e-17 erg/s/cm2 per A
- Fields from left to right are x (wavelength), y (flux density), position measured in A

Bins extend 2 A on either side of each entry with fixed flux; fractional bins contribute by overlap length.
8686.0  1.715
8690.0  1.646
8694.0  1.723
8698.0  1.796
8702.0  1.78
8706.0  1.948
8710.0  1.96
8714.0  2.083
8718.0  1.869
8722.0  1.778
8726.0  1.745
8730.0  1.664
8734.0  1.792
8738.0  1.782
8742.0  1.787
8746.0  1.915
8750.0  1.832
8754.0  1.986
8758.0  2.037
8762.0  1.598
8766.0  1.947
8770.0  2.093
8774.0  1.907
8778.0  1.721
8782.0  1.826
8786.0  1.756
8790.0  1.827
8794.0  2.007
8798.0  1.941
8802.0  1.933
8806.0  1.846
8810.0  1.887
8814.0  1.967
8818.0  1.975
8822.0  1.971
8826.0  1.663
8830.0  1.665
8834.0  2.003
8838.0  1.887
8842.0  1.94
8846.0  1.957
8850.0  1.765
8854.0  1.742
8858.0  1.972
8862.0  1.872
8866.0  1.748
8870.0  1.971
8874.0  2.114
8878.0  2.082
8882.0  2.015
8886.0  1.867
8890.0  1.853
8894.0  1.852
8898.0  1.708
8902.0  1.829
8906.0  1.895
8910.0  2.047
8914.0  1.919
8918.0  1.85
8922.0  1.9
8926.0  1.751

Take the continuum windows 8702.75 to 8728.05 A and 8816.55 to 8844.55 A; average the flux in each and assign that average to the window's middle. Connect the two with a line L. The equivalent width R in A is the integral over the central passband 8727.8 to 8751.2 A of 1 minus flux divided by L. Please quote 1.2 A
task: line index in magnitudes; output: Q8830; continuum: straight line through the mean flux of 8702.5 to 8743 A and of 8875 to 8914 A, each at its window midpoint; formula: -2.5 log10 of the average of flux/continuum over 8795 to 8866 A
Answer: 0.00 mag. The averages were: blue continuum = 1.84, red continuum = 1.91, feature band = 1.88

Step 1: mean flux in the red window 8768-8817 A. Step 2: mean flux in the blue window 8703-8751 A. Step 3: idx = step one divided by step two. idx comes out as 1.03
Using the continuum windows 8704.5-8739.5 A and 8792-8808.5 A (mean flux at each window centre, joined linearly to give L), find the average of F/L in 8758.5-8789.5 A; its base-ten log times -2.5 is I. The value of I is 0.03 mag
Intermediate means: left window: 1.85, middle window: 1.84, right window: 1.93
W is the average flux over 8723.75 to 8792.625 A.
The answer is 1.84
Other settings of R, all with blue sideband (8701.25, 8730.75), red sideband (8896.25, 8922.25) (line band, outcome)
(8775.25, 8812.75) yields 0.13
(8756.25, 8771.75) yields -0.38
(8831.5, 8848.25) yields -0.56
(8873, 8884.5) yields -1.11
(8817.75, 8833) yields 0.49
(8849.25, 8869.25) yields 0.45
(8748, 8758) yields -0.36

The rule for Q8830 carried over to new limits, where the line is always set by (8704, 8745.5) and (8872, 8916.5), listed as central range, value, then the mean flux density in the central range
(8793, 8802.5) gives -0.05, 1.96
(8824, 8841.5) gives 0.05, 1.82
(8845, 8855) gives 0.05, 1.82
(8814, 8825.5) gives -0.02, 1.93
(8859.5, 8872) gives 0.02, 1.87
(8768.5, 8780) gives -0.02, 1.9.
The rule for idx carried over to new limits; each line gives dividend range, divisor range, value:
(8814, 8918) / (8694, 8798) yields 1.02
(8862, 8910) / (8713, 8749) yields 1.05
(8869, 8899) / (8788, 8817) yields 1.01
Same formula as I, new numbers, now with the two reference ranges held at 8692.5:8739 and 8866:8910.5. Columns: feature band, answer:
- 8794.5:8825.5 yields -0.03 mag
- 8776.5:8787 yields 0.05 mag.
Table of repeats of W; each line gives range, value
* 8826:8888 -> 1.9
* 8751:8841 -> 1.88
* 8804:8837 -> 1.87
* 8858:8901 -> 1.91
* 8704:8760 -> 1.87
